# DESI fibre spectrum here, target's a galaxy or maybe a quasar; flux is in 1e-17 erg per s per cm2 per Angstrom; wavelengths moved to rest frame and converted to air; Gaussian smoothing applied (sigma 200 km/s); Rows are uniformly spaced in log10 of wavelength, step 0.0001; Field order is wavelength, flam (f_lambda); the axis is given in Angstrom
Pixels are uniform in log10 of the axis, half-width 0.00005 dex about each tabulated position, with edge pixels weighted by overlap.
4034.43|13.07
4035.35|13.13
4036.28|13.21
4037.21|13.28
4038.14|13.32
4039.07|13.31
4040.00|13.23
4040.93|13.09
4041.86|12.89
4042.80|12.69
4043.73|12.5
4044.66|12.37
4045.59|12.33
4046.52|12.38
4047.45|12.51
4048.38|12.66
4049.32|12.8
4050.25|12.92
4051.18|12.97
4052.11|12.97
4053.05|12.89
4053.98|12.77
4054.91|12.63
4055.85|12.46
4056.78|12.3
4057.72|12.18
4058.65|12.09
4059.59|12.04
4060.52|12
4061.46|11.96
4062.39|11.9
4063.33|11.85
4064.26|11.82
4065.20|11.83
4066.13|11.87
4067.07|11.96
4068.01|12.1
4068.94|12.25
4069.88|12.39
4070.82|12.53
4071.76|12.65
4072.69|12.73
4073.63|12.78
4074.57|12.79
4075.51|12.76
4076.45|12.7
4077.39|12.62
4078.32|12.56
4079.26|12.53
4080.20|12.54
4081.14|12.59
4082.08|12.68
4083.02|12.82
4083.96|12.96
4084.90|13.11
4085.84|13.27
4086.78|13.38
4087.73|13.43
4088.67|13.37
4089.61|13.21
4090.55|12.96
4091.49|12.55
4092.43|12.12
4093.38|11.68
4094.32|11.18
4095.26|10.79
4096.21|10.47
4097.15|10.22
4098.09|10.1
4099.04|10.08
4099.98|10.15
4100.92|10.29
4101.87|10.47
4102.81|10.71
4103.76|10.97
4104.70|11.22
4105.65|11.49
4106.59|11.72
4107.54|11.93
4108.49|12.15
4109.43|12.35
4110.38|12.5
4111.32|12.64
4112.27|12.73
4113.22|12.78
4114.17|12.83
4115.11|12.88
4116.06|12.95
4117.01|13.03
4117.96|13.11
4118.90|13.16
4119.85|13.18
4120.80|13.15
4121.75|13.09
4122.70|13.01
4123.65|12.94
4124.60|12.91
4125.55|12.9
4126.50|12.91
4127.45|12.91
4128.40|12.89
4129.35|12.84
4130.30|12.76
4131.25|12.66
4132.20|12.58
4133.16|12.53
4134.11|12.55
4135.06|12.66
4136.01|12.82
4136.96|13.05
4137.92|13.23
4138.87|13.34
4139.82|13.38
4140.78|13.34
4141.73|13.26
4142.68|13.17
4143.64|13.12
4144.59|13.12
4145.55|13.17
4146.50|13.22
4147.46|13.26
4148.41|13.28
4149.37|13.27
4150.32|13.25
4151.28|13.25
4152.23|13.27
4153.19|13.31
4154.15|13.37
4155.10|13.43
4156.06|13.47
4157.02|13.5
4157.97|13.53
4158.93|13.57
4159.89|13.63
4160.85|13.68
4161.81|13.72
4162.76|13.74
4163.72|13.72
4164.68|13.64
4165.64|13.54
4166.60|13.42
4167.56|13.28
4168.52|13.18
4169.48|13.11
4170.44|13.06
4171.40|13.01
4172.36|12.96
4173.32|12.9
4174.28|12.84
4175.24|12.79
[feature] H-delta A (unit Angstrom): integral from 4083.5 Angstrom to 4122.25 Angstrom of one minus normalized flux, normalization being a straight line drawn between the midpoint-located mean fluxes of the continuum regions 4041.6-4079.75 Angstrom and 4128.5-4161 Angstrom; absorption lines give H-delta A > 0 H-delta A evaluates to 2.1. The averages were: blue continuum 12.4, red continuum 13.2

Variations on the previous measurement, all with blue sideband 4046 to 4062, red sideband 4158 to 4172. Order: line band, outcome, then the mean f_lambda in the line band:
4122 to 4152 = 0.4 Angstrom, 13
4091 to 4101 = 1.5 Angstrom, 10.9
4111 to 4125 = 0.1 Angstrom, 13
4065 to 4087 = 0.2 Angstrom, 12.6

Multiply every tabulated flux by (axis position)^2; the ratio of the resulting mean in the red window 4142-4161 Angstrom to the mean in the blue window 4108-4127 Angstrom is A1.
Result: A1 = 1.05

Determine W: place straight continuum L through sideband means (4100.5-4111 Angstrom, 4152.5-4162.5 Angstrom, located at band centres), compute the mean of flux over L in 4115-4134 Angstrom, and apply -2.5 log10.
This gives -0.06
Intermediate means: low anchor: 11.5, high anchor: 13.5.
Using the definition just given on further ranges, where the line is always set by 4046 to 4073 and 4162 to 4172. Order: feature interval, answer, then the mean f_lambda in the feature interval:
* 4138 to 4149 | -0.01 mag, 13.2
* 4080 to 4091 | -0.04 mag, 13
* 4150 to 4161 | -0.01 mag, 13.4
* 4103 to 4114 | 0.07 mag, 12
